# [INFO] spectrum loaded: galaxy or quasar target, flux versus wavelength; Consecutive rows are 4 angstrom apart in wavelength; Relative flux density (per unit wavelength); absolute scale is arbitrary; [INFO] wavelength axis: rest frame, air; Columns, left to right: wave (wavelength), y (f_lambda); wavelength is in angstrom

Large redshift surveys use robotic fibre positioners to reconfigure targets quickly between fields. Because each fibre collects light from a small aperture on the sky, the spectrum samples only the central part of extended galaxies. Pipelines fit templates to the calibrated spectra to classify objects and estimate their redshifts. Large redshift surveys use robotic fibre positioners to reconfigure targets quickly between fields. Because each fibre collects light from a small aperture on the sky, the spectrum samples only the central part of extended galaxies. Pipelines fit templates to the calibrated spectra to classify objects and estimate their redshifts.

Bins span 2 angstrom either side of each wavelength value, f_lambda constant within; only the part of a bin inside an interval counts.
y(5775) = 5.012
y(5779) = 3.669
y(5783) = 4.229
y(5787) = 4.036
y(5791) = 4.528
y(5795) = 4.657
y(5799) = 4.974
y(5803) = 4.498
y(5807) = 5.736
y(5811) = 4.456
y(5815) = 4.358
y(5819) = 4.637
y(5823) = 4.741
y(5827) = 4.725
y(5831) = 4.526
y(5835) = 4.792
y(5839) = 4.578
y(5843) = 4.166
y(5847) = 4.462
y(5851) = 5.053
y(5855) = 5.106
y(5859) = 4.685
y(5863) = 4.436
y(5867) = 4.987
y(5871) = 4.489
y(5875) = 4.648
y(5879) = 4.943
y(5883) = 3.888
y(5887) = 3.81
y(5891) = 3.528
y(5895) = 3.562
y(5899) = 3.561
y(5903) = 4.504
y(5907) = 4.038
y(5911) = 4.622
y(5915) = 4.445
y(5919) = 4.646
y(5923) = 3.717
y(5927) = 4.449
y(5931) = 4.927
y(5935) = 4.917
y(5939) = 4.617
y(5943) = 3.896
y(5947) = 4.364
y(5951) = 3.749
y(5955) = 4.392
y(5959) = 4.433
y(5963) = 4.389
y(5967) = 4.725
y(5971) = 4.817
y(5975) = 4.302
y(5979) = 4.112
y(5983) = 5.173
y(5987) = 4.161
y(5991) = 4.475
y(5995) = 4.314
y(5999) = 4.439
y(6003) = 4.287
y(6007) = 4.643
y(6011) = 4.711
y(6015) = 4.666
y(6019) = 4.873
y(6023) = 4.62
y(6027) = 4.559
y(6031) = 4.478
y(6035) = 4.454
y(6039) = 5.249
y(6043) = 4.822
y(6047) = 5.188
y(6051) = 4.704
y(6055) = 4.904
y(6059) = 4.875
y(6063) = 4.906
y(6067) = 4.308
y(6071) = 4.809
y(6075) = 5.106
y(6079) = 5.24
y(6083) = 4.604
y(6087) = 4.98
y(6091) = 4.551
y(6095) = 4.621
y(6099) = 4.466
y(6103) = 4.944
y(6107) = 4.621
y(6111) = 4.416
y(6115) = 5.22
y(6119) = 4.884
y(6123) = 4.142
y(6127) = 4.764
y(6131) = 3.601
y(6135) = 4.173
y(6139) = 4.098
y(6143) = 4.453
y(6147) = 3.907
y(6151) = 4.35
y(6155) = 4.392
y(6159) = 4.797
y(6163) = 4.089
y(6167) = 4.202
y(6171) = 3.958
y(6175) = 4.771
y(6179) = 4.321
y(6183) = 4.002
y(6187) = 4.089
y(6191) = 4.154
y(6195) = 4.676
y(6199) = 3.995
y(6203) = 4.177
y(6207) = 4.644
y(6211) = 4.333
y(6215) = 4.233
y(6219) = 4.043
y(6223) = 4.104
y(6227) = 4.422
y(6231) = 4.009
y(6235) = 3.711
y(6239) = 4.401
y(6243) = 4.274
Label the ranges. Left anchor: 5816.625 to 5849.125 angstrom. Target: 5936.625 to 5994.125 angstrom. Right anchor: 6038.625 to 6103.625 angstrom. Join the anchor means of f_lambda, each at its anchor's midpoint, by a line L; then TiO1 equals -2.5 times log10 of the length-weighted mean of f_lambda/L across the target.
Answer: 0.07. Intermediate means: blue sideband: 4.58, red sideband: 4.83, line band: 4.4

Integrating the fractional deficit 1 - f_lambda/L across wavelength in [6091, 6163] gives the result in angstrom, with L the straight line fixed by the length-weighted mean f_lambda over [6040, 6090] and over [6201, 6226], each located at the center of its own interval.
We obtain 2.57 angstrom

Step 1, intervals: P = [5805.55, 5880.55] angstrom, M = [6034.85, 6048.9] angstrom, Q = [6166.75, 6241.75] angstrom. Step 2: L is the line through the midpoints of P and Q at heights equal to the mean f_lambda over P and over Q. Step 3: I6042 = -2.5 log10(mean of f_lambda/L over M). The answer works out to -0.13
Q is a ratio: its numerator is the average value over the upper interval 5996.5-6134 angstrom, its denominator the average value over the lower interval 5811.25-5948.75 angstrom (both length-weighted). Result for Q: 1.06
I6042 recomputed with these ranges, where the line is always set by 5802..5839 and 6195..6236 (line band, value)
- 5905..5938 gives 0.03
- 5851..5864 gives -0.03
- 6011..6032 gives -0.05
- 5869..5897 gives 0.13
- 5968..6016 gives 0.00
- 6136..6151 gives 0.03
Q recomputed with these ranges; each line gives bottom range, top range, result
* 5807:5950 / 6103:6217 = 0.98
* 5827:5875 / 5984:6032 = 0.97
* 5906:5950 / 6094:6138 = 1.02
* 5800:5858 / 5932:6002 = 0.94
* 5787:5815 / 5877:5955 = 0.89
